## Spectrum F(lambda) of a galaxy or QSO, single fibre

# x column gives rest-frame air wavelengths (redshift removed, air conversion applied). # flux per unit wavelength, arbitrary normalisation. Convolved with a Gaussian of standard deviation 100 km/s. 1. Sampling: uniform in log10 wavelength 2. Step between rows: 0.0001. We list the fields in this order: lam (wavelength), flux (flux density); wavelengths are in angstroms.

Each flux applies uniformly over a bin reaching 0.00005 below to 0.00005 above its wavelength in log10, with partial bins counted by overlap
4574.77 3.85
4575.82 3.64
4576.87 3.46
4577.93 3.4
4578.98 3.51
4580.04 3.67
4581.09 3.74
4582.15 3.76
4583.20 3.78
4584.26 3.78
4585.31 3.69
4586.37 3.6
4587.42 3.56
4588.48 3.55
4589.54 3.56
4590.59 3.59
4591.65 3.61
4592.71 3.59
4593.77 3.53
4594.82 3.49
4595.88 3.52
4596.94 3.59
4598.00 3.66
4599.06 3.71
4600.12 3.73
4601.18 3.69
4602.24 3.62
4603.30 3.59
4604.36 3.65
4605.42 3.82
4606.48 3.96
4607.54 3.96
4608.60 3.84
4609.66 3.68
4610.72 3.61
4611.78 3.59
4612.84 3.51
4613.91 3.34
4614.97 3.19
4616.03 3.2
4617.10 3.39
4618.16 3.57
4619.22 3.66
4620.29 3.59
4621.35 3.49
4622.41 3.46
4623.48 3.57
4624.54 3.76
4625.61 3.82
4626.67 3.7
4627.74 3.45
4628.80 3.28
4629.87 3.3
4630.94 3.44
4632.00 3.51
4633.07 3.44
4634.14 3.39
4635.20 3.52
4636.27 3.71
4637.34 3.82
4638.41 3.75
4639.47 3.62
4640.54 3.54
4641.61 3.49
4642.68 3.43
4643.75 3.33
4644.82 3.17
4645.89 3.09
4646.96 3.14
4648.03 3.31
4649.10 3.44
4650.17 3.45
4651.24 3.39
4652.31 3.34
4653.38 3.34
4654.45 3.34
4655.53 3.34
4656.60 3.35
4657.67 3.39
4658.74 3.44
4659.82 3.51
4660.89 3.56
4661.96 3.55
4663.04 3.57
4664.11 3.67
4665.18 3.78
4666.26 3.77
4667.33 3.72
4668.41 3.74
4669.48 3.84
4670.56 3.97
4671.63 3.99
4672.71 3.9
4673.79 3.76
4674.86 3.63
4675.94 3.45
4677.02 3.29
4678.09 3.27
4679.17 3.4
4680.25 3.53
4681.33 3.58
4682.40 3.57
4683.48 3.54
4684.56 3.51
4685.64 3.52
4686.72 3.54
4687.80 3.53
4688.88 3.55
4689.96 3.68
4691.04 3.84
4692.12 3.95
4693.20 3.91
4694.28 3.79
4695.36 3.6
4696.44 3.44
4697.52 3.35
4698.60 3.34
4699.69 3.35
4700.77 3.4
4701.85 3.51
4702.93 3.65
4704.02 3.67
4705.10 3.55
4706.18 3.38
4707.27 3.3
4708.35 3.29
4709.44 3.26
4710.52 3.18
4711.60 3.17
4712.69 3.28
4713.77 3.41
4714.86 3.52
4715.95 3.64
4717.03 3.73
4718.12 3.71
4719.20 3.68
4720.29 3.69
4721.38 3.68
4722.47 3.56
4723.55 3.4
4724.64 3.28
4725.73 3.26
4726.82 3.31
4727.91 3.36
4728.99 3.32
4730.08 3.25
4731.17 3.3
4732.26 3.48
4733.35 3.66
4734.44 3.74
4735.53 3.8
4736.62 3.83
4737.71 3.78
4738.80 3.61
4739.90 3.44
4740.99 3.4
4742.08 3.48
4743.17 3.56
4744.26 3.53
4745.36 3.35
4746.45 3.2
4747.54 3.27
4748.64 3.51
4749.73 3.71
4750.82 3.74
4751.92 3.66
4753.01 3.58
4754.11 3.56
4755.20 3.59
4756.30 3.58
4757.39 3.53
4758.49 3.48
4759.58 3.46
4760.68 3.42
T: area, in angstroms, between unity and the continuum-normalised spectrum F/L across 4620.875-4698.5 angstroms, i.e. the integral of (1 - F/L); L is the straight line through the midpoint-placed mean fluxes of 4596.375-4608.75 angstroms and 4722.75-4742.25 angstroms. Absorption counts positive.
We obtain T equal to 1.7 angstroms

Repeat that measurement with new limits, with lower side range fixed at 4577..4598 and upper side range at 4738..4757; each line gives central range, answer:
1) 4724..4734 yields 0.5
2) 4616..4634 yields 0.4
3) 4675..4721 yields 0.4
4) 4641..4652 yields 0.8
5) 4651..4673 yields -0.2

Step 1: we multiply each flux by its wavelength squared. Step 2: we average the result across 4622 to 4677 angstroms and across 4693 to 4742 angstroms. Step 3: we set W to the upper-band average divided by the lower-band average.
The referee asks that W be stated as 1.0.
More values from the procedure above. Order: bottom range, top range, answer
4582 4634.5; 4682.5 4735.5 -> 1.02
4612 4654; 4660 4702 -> 1.07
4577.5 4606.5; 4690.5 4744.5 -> 1.02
